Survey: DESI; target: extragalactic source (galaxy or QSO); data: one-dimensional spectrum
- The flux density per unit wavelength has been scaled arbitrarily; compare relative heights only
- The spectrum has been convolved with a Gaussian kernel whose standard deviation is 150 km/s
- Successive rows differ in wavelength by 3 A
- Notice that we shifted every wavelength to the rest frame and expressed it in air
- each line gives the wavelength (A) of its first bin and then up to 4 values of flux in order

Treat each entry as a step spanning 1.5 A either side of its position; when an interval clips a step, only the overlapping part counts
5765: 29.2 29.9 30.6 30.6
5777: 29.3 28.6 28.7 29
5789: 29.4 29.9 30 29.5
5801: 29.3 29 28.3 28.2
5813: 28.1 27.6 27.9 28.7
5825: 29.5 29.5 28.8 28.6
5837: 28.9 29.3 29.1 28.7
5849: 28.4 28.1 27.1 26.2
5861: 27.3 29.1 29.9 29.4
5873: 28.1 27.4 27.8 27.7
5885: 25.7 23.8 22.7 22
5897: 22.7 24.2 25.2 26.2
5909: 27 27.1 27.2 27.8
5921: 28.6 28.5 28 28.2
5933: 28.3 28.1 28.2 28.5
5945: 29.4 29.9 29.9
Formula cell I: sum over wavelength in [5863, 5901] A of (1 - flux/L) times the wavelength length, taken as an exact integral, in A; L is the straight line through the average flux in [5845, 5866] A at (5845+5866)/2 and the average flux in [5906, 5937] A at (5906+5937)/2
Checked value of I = 2.3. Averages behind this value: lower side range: 27.9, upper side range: 27.8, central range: 26.2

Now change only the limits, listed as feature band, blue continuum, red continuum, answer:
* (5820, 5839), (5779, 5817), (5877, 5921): -0.74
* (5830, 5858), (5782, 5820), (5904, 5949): 0.14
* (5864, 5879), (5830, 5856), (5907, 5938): -0.17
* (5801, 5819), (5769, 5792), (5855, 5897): 0.19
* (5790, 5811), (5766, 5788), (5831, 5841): 0.05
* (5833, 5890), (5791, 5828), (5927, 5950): 1.76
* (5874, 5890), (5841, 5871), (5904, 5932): 0.92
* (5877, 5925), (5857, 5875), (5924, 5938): 4.06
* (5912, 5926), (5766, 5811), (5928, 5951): 0.43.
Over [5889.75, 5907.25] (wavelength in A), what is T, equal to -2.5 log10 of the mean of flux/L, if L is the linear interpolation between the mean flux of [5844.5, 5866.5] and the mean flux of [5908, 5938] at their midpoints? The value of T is 0.172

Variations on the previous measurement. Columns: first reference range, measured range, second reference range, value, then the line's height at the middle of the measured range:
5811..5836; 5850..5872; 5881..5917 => -0.05 mag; 26.9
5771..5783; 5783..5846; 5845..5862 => -0.01 mag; 28.6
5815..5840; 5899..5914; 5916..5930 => 0.09 mag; 28.3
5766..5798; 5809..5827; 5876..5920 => 0.00 mag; 28.4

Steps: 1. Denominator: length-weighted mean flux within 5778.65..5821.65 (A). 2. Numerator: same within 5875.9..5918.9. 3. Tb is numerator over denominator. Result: 0.89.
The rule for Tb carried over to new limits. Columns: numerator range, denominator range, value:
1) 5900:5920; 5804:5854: 0.93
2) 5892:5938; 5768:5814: 0.91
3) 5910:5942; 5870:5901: 1.10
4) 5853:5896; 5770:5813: 0.91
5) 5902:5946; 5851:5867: 1.00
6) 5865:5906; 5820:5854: 0.90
